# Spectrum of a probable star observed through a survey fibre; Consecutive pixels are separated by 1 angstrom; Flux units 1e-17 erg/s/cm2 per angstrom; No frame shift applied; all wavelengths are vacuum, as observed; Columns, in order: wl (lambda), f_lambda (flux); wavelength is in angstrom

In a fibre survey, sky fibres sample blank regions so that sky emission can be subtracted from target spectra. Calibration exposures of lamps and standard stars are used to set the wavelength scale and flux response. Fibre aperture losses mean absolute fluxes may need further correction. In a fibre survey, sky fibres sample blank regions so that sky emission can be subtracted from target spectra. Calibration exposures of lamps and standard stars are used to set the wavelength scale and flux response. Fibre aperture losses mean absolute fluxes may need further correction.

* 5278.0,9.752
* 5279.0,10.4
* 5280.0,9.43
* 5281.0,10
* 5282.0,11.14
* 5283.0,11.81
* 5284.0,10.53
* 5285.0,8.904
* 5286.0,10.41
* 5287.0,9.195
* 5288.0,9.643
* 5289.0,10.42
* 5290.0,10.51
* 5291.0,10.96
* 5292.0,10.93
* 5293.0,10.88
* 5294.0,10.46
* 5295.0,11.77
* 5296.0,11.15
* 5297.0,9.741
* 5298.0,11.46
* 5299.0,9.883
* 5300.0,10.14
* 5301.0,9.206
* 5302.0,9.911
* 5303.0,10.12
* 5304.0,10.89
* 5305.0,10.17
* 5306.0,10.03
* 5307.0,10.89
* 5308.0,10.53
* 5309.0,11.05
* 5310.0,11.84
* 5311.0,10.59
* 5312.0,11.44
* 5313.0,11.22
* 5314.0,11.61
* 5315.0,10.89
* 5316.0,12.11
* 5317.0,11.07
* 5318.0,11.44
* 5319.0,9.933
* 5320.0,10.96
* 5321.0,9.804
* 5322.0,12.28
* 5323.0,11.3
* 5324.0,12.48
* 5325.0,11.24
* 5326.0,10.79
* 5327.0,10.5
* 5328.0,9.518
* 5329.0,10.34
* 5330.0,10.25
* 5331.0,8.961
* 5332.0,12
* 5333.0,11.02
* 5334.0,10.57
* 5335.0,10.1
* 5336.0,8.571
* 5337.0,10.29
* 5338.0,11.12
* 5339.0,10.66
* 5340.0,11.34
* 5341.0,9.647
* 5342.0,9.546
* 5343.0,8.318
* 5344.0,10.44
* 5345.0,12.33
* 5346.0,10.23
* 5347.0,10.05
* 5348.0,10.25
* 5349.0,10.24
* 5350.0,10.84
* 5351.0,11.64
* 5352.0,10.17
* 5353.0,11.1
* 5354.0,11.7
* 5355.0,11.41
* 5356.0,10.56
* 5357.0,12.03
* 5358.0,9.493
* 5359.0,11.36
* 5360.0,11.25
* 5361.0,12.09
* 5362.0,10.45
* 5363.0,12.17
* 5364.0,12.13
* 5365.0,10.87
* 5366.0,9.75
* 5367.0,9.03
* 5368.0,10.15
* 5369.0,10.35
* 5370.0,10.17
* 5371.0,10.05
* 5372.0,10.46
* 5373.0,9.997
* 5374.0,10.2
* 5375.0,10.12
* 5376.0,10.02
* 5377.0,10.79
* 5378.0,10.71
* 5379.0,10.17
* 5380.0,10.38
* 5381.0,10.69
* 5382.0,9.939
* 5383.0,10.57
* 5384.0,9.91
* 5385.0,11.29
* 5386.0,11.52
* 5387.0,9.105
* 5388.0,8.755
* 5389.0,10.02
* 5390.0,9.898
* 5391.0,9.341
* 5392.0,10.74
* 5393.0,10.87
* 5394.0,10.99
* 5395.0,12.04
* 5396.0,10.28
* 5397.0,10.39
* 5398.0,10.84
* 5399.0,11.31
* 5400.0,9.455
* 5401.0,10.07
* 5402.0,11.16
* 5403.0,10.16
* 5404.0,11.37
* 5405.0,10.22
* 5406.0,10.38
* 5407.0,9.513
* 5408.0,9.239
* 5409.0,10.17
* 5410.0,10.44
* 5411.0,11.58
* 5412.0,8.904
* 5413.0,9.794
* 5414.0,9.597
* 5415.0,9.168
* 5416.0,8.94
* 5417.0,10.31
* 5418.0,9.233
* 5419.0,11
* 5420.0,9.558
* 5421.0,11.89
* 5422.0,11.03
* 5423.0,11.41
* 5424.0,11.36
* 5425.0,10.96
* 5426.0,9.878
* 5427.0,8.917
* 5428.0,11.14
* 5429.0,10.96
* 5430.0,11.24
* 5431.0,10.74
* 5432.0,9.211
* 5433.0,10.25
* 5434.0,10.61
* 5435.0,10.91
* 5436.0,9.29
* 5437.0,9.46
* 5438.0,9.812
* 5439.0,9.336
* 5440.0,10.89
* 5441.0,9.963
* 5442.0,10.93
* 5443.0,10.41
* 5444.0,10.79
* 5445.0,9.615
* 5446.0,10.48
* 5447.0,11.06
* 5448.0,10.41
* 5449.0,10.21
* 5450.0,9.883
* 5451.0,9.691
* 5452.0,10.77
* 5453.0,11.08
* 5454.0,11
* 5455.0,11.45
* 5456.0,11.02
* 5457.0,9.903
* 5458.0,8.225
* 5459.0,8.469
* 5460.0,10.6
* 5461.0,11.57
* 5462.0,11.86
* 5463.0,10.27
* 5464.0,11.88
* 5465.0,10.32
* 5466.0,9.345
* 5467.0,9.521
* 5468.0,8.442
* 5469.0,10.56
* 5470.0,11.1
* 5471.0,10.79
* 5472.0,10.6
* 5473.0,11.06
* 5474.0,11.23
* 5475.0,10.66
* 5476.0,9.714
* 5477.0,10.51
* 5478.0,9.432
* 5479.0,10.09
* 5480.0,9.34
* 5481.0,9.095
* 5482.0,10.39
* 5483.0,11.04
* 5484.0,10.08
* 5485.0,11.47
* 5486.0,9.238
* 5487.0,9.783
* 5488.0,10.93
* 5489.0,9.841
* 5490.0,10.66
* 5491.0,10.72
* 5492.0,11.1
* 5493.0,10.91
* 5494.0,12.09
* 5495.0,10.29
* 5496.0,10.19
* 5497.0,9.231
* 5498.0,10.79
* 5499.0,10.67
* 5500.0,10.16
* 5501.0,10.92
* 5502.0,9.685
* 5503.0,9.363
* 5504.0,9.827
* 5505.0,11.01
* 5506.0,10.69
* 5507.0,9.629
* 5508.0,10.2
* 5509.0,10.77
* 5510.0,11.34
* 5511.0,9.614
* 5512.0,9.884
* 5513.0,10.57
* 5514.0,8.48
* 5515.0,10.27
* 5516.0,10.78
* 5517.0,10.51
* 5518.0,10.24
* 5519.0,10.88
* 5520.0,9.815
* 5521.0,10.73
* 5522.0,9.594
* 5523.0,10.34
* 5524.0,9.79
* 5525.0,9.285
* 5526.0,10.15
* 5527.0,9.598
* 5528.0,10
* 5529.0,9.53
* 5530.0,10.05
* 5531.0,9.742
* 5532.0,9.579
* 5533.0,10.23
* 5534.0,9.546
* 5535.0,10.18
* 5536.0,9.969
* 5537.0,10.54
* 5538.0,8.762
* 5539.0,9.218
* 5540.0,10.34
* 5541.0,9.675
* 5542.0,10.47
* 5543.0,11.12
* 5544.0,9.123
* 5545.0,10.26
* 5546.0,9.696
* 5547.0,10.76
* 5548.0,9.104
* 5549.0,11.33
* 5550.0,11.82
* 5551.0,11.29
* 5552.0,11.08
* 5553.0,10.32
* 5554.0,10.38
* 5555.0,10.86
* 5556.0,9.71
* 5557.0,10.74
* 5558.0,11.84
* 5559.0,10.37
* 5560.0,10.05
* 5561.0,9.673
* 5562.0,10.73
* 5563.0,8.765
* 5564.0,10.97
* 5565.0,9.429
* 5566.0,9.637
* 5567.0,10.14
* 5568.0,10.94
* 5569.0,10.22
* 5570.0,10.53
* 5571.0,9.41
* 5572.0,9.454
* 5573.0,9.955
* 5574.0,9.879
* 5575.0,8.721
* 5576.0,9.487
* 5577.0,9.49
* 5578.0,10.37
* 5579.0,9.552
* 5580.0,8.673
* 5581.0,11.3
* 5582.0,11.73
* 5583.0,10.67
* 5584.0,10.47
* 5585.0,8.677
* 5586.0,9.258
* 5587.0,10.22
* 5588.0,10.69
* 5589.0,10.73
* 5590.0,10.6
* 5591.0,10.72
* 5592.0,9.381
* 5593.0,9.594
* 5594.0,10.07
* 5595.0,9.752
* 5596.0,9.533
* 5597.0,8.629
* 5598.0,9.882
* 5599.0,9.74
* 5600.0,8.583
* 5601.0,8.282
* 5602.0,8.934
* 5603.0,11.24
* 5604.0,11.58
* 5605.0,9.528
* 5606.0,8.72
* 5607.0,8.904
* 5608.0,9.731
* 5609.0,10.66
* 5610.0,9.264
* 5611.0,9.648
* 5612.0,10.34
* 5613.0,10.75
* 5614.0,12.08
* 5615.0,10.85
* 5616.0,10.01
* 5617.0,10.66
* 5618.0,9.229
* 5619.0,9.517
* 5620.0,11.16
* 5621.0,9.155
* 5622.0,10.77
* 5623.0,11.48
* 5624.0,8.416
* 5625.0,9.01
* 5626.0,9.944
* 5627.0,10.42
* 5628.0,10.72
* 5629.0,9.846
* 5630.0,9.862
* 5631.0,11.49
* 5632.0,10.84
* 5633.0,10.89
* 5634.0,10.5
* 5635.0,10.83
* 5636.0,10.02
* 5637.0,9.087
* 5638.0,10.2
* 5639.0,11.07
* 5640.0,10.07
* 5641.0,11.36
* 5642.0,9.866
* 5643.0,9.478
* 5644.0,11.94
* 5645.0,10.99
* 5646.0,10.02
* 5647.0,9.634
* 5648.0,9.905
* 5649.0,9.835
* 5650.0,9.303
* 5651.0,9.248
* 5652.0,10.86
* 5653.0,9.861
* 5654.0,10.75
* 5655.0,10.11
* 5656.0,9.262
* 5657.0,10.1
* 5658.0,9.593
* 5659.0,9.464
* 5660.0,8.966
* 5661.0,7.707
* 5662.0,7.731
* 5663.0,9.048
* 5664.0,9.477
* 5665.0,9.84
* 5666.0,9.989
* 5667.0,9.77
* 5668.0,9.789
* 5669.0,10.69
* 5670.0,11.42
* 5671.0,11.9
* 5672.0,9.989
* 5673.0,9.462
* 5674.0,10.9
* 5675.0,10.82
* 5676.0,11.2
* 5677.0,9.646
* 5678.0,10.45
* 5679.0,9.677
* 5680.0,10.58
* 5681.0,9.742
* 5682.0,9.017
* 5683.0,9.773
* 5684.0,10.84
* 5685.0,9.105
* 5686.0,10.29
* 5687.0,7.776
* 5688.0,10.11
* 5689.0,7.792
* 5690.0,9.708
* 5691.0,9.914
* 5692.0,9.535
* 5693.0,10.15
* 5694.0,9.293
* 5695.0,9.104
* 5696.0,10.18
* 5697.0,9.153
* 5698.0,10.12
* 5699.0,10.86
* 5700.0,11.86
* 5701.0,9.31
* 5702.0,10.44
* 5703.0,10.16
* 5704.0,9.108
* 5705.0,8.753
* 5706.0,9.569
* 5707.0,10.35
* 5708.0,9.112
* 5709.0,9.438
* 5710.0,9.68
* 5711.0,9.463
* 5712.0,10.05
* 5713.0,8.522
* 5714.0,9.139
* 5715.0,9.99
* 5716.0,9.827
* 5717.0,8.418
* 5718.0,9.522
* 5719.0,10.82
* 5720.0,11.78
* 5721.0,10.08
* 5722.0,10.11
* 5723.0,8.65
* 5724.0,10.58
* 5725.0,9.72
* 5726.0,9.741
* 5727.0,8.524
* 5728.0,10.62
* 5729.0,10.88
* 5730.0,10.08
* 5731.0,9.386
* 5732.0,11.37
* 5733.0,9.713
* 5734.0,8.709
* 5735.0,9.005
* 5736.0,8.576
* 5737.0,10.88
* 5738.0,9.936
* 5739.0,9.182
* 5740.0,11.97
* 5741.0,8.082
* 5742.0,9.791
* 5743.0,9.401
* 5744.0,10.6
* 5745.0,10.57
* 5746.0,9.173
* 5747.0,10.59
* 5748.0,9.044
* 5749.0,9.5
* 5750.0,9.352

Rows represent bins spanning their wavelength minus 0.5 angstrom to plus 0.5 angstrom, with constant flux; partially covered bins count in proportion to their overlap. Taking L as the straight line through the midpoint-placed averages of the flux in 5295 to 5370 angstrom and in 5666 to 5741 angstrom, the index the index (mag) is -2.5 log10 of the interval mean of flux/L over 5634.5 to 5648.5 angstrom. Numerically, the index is -0.03 mag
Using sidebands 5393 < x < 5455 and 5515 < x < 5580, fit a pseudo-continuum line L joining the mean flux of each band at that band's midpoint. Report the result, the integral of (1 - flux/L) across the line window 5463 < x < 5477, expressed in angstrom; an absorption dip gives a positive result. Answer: -0.2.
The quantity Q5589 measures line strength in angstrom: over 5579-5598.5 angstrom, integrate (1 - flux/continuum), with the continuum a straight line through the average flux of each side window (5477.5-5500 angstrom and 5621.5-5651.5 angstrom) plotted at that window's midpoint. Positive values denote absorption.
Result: 0.5 angstrom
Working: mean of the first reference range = 10.3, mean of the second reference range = 10.2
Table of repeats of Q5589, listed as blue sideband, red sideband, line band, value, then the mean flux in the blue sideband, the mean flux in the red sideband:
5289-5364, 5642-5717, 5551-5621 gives 0.1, 10.7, 9.81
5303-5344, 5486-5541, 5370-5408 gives 0.5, 10.7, 10.2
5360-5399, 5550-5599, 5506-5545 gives 0.7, 10.5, 10.1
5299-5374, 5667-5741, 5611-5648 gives -1.1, 10.7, 9.88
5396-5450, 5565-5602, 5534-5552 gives -0.5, 10.3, 9.84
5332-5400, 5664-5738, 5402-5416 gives 0.5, 10.5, 9.87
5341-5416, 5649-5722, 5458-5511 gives -0.7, 10.4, 9.8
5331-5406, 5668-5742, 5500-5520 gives 0.0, 10.5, 9.87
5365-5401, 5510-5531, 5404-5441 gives 0.0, 10.3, 10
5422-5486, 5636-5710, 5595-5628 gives 0.4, 10.4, 9.88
